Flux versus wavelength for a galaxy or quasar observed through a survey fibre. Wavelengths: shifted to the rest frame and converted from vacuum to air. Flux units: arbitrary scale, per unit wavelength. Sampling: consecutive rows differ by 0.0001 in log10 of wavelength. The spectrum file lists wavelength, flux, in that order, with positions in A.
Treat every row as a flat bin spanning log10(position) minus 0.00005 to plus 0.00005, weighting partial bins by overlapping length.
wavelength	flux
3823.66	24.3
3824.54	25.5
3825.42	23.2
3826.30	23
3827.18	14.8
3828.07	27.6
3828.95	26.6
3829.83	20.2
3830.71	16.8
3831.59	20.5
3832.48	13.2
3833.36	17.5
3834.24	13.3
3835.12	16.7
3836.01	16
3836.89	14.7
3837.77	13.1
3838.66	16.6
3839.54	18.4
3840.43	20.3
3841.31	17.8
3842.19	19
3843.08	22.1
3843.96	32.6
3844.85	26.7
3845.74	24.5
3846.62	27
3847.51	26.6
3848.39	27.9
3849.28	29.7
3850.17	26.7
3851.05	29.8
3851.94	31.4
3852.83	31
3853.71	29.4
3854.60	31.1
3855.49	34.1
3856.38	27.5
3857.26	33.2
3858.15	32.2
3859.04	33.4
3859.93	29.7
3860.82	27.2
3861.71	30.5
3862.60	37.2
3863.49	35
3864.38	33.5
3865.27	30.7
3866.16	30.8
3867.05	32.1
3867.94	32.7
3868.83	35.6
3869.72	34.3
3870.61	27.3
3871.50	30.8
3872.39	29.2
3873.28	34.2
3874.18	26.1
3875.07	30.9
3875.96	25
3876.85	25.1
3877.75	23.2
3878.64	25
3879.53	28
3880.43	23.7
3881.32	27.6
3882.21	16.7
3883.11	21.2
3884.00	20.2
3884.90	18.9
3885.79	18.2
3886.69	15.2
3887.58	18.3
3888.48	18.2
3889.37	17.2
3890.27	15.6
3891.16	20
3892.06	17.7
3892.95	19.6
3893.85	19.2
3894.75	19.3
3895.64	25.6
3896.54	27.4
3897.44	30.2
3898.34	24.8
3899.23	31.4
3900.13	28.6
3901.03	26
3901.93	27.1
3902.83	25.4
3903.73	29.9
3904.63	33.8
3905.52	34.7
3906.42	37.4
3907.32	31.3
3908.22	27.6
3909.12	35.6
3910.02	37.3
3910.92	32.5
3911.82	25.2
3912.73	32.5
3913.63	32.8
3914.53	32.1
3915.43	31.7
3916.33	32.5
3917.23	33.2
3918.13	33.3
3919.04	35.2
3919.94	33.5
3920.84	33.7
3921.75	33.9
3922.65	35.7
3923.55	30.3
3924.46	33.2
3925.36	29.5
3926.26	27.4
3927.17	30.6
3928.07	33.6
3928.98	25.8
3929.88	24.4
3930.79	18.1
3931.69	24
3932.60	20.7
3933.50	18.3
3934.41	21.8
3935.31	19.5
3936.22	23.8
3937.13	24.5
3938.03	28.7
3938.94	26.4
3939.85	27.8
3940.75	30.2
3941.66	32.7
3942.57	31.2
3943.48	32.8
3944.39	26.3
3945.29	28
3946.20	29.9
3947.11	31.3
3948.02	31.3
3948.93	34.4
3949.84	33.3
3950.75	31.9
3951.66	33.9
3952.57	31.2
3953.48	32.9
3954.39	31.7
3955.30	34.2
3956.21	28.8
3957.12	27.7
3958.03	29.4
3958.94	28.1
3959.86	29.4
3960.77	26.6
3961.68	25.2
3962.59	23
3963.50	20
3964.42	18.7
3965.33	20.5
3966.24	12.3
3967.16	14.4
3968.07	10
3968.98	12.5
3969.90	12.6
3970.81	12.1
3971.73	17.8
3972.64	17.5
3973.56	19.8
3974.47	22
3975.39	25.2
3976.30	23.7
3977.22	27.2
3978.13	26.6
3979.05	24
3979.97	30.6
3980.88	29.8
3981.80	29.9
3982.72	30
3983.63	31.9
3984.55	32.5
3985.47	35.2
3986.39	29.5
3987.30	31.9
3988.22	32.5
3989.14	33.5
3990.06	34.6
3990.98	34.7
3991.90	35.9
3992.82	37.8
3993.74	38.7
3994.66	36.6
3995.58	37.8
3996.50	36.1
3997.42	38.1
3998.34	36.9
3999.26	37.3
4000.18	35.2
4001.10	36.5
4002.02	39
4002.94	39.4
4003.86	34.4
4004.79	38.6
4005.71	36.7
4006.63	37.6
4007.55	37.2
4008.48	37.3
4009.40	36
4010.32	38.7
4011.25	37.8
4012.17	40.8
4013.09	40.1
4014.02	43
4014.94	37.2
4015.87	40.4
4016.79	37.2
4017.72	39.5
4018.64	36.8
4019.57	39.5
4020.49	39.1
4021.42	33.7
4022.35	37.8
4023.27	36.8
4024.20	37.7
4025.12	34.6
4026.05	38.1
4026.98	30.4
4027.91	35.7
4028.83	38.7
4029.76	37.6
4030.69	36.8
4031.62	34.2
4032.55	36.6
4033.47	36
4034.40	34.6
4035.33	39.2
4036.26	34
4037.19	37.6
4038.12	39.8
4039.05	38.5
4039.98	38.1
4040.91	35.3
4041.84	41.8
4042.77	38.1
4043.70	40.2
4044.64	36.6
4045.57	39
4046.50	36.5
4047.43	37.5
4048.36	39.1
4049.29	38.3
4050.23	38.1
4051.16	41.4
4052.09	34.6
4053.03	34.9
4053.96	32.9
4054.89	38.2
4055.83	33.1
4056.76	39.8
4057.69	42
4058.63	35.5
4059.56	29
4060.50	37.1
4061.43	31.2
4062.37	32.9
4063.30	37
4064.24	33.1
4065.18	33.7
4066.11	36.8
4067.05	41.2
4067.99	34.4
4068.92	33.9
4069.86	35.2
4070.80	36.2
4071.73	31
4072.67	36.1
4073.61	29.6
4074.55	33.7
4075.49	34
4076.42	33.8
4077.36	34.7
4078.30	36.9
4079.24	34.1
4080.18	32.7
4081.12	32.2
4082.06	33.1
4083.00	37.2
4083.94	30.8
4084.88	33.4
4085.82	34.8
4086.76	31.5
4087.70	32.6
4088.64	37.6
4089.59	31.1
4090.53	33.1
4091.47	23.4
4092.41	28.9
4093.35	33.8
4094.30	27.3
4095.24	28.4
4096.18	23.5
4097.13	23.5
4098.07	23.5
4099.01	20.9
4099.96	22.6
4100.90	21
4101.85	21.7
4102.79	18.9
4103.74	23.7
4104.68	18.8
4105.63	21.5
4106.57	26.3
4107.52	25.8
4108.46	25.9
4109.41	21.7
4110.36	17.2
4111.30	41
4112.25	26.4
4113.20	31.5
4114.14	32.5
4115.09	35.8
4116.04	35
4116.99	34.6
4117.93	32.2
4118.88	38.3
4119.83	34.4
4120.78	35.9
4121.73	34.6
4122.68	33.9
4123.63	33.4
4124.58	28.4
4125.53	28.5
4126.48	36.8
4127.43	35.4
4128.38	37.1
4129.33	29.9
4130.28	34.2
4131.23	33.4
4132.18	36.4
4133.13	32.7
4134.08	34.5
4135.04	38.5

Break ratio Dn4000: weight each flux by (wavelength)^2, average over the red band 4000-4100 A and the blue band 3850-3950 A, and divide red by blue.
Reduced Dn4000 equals 1.35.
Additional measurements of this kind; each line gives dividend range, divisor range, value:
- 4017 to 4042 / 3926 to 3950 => 1.42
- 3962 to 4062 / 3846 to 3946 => 1.27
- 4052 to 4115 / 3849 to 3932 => 1.20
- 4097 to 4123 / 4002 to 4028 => 0.78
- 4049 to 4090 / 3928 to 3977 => 1.48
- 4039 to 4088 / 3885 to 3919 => 1.42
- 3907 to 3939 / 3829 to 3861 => 1.26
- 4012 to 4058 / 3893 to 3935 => 1.37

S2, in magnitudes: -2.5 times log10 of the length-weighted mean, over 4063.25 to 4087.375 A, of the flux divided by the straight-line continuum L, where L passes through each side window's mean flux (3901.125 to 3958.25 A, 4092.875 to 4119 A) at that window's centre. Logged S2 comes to -0.24 mag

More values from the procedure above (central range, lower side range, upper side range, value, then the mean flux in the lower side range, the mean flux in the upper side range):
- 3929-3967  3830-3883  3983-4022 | 0.22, 26.3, 36.7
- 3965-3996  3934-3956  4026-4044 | 0.23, 29.6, 37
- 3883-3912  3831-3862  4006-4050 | 0.13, 24.6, 37.6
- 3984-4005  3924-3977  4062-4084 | -0.24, 25.4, 34.4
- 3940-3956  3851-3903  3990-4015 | 0.05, 26.8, 37.6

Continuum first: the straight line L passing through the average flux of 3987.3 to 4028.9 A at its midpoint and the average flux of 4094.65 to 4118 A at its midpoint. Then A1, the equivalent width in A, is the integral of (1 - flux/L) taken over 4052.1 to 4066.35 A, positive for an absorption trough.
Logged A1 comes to -1.7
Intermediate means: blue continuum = 37.1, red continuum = 26.1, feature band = 35.1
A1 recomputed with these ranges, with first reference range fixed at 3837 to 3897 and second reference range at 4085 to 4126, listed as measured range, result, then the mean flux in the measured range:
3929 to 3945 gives 0.8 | 25.4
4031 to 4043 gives -4.0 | 37.2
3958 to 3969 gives 2.5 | 20.8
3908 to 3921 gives -3.1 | 32.6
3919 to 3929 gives -2.1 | 32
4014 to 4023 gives -3.4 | 38.2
